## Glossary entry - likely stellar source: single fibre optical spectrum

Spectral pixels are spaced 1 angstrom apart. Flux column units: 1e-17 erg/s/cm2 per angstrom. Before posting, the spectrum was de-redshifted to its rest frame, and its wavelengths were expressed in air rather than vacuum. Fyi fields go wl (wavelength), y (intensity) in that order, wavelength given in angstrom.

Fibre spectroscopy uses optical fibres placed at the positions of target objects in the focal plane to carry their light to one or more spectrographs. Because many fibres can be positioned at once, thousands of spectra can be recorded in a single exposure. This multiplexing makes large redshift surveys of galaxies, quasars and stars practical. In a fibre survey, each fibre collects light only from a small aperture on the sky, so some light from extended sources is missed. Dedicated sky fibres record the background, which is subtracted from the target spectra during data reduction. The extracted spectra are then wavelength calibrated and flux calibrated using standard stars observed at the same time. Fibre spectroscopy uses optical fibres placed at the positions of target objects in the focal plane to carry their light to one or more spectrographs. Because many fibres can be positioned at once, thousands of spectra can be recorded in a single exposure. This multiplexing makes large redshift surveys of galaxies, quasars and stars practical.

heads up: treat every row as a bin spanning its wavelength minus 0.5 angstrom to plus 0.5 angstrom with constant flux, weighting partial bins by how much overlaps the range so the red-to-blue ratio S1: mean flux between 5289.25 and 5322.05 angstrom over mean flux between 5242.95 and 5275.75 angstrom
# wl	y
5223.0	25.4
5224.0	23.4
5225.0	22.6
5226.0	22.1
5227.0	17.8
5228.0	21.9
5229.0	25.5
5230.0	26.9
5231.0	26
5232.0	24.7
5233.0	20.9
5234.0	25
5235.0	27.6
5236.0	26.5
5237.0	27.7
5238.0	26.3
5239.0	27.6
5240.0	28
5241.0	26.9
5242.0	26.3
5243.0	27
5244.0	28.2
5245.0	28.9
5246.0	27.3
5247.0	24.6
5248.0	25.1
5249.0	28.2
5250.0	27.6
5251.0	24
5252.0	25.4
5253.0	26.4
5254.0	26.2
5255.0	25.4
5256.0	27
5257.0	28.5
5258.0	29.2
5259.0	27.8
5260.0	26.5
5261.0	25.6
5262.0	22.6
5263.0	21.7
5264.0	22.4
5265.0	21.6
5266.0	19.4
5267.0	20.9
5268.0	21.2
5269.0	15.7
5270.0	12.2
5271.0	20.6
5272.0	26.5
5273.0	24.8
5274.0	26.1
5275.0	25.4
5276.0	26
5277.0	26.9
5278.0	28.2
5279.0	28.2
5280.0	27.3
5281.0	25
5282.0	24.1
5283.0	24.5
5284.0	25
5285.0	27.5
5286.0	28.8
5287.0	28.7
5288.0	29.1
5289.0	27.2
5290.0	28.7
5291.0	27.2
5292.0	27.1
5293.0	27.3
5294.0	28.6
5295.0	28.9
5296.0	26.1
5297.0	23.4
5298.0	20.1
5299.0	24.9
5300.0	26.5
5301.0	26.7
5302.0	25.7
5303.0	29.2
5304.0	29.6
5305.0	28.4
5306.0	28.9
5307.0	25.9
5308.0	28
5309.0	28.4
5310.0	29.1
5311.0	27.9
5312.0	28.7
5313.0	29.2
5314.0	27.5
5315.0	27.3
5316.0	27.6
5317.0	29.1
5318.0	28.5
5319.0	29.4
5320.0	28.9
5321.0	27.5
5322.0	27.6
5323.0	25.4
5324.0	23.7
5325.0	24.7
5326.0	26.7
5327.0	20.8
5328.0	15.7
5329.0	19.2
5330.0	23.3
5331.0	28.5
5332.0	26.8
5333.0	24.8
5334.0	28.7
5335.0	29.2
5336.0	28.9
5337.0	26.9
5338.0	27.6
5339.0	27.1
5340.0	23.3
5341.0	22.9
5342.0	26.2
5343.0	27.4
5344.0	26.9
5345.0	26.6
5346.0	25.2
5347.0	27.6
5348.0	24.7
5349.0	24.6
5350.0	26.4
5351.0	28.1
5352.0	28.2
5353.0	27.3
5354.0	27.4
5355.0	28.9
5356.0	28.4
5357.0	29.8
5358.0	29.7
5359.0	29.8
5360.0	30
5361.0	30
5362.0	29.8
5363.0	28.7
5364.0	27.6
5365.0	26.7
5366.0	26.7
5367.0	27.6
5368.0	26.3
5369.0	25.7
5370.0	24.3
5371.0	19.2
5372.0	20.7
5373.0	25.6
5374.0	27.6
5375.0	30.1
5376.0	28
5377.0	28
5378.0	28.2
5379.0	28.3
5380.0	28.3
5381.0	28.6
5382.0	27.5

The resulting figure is 1.12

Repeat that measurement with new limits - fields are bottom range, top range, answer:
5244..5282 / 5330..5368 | 1.10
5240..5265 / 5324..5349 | 0.97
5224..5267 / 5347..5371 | 1.09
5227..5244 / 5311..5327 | 1.06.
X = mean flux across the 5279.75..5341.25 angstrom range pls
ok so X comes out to 26.6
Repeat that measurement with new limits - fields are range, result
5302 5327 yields 27.6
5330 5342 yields 26.6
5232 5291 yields 25.5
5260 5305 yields 25.1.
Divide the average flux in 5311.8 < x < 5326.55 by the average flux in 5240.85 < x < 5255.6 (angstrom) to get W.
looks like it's 1.0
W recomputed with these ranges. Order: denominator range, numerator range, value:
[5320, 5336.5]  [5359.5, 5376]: 1.06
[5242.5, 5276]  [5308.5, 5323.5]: 1.15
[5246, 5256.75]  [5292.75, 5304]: 1.01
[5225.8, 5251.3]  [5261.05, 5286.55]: 0.92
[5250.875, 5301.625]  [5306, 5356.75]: 1.06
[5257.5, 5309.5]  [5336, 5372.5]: 1.05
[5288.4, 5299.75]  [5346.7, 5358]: 1.04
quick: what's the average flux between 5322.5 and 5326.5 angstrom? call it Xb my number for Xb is 25.1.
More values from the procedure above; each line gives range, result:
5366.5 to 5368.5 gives 27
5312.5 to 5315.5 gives 28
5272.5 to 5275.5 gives 25.4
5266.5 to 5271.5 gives 18.1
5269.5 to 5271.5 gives 16.4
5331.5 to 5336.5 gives 27.7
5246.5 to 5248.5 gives 24.9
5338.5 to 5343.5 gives 25.4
